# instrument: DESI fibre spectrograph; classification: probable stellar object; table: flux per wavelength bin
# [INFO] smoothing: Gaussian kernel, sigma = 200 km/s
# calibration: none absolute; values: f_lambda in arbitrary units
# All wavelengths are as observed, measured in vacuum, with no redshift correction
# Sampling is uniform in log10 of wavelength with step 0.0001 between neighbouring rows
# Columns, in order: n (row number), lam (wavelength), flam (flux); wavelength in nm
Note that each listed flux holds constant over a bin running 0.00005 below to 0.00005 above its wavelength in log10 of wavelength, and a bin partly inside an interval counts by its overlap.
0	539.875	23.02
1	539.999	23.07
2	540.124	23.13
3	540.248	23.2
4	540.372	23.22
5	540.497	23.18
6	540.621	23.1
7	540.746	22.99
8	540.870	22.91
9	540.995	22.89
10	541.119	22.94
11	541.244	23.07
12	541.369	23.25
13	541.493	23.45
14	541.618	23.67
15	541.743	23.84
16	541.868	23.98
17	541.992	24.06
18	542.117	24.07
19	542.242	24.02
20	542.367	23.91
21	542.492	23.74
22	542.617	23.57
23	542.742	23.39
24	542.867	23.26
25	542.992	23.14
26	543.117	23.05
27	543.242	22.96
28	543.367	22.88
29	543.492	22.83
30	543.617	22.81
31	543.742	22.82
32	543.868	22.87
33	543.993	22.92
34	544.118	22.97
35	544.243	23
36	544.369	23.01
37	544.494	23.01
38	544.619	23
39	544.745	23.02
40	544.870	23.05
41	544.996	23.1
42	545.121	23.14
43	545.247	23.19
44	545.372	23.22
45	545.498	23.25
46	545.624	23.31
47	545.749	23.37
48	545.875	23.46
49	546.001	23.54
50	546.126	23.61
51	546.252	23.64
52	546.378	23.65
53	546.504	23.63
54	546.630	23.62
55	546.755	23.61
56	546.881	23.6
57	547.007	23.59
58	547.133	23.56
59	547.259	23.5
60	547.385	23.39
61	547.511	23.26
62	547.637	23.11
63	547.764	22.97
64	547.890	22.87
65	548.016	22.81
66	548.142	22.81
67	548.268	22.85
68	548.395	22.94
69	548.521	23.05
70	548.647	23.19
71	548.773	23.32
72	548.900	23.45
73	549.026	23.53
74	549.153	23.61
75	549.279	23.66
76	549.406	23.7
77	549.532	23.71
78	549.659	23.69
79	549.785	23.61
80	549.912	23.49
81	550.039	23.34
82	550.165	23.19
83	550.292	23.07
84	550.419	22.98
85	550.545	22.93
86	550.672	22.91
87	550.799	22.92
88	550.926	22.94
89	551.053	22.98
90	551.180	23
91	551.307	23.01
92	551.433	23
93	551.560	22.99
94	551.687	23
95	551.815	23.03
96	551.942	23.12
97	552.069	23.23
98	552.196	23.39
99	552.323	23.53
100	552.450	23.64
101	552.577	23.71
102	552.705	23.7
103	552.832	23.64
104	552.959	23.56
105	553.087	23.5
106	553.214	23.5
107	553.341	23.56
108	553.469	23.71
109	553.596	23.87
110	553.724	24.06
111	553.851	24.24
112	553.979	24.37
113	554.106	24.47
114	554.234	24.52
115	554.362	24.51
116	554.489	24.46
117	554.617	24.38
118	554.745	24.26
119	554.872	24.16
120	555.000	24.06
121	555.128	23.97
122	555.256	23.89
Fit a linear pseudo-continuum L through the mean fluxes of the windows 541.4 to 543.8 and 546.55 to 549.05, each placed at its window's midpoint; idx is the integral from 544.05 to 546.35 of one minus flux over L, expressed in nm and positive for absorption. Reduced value 0.01 nm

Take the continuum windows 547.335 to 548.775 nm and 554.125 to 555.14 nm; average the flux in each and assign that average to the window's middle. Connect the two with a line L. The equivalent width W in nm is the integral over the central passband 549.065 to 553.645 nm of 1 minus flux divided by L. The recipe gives 0.06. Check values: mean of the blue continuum 23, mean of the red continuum 24.3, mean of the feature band 23.3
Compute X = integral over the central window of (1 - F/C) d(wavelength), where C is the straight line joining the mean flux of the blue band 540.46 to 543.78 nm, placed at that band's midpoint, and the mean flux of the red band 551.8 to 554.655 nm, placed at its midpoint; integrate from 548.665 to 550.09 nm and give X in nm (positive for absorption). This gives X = 0.01 nm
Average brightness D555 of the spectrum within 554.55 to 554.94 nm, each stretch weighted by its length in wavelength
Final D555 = 24.3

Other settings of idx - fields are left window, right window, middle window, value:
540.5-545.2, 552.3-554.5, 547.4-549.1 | 0.03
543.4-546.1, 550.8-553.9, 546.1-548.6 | -0.01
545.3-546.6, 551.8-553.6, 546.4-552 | 0.06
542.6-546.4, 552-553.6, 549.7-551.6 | 0.03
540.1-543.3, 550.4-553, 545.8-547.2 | -0.02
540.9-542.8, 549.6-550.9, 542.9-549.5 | 0.04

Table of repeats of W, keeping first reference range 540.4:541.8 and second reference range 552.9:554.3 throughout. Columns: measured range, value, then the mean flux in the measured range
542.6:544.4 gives 0.025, 23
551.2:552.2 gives 0.031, 23.1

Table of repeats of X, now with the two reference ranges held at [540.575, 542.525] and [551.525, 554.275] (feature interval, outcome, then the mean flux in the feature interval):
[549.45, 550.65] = 0.014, 23.3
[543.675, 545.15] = 0.034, 23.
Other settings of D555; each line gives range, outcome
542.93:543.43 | 23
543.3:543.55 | 22.9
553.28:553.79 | 23.8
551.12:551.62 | 23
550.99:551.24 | 23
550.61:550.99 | 22.9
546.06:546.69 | 23.6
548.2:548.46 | 22.9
